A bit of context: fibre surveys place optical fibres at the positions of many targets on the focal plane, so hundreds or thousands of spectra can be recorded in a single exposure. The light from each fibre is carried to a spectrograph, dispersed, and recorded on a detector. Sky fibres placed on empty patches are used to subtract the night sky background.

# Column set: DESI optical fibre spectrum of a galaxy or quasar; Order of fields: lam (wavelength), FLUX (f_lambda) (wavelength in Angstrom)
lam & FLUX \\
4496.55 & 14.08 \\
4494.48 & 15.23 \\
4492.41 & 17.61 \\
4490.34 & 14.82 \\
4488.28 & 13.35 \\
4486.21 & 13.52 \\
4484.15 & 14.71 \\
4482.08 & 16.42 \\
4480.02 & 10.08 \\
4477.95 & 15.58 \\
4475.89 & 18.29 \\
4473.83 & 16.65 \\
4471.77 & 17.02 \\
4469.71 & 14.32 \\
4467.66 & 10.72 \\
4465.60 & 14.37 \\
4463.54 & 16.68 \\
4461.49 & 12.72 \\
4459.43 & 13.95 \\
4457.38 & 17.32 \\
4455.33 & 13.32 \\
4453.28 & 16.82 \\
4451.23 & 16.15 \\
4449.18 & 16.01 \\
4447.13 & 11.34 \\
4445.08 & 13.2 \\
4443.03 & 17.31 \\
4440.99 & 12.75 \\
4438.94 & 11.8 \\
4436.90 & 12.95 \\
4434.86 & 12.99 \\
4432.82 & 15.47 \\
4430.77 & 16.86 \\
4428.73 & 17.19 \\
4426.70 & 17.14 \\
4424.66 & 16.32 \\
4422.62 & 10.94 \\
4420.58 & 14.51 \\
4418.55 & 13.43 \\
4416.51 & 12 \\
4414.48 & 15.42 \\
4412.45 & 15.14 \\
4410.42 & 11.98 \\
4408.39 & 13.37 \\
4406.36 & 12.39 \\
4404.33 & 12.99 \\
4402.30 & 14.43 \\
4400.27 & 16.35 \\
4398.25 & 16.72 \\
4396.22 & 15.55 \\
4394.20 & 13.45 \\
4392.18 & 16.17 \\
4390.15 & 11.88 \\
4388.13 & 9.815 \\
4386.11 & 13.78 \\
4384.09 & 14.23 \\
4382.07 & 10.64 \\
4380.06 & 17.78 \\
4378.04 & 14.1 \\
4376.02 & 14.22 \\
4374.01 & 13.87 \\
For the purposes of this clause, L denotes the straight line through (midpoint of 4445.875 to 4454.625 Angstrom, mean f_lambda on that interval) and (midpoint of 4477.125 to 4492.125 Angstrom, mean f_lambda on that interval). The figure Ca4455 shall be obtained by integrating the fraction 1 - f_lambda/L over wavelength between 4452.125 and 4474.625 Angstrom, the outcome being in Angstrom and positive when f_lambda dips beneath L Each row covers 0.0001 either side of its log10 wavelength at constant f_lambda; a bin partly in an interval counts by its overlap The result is -0.3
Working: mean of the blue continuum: 15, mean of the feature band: 14.9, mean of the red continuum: 14.2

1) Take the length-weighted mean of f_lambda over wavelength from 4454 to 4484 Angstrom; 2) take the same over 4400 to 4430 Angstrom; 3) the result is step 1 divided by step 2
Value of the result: 1.0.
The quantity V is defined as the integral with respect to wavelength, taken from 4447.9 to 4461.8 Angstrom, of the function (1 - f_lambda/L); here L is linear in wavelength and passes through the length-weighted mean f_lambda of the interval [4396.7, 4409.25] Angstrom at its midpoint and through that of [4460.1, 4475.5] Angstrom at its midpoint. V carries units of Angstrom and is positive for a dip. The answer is -0.5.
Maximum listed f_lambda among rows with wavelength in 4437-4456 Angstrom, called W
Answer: 17.31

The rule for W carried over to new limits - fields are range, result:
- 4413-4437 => 17.19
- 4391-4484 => 18.29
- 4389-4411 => 16.72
